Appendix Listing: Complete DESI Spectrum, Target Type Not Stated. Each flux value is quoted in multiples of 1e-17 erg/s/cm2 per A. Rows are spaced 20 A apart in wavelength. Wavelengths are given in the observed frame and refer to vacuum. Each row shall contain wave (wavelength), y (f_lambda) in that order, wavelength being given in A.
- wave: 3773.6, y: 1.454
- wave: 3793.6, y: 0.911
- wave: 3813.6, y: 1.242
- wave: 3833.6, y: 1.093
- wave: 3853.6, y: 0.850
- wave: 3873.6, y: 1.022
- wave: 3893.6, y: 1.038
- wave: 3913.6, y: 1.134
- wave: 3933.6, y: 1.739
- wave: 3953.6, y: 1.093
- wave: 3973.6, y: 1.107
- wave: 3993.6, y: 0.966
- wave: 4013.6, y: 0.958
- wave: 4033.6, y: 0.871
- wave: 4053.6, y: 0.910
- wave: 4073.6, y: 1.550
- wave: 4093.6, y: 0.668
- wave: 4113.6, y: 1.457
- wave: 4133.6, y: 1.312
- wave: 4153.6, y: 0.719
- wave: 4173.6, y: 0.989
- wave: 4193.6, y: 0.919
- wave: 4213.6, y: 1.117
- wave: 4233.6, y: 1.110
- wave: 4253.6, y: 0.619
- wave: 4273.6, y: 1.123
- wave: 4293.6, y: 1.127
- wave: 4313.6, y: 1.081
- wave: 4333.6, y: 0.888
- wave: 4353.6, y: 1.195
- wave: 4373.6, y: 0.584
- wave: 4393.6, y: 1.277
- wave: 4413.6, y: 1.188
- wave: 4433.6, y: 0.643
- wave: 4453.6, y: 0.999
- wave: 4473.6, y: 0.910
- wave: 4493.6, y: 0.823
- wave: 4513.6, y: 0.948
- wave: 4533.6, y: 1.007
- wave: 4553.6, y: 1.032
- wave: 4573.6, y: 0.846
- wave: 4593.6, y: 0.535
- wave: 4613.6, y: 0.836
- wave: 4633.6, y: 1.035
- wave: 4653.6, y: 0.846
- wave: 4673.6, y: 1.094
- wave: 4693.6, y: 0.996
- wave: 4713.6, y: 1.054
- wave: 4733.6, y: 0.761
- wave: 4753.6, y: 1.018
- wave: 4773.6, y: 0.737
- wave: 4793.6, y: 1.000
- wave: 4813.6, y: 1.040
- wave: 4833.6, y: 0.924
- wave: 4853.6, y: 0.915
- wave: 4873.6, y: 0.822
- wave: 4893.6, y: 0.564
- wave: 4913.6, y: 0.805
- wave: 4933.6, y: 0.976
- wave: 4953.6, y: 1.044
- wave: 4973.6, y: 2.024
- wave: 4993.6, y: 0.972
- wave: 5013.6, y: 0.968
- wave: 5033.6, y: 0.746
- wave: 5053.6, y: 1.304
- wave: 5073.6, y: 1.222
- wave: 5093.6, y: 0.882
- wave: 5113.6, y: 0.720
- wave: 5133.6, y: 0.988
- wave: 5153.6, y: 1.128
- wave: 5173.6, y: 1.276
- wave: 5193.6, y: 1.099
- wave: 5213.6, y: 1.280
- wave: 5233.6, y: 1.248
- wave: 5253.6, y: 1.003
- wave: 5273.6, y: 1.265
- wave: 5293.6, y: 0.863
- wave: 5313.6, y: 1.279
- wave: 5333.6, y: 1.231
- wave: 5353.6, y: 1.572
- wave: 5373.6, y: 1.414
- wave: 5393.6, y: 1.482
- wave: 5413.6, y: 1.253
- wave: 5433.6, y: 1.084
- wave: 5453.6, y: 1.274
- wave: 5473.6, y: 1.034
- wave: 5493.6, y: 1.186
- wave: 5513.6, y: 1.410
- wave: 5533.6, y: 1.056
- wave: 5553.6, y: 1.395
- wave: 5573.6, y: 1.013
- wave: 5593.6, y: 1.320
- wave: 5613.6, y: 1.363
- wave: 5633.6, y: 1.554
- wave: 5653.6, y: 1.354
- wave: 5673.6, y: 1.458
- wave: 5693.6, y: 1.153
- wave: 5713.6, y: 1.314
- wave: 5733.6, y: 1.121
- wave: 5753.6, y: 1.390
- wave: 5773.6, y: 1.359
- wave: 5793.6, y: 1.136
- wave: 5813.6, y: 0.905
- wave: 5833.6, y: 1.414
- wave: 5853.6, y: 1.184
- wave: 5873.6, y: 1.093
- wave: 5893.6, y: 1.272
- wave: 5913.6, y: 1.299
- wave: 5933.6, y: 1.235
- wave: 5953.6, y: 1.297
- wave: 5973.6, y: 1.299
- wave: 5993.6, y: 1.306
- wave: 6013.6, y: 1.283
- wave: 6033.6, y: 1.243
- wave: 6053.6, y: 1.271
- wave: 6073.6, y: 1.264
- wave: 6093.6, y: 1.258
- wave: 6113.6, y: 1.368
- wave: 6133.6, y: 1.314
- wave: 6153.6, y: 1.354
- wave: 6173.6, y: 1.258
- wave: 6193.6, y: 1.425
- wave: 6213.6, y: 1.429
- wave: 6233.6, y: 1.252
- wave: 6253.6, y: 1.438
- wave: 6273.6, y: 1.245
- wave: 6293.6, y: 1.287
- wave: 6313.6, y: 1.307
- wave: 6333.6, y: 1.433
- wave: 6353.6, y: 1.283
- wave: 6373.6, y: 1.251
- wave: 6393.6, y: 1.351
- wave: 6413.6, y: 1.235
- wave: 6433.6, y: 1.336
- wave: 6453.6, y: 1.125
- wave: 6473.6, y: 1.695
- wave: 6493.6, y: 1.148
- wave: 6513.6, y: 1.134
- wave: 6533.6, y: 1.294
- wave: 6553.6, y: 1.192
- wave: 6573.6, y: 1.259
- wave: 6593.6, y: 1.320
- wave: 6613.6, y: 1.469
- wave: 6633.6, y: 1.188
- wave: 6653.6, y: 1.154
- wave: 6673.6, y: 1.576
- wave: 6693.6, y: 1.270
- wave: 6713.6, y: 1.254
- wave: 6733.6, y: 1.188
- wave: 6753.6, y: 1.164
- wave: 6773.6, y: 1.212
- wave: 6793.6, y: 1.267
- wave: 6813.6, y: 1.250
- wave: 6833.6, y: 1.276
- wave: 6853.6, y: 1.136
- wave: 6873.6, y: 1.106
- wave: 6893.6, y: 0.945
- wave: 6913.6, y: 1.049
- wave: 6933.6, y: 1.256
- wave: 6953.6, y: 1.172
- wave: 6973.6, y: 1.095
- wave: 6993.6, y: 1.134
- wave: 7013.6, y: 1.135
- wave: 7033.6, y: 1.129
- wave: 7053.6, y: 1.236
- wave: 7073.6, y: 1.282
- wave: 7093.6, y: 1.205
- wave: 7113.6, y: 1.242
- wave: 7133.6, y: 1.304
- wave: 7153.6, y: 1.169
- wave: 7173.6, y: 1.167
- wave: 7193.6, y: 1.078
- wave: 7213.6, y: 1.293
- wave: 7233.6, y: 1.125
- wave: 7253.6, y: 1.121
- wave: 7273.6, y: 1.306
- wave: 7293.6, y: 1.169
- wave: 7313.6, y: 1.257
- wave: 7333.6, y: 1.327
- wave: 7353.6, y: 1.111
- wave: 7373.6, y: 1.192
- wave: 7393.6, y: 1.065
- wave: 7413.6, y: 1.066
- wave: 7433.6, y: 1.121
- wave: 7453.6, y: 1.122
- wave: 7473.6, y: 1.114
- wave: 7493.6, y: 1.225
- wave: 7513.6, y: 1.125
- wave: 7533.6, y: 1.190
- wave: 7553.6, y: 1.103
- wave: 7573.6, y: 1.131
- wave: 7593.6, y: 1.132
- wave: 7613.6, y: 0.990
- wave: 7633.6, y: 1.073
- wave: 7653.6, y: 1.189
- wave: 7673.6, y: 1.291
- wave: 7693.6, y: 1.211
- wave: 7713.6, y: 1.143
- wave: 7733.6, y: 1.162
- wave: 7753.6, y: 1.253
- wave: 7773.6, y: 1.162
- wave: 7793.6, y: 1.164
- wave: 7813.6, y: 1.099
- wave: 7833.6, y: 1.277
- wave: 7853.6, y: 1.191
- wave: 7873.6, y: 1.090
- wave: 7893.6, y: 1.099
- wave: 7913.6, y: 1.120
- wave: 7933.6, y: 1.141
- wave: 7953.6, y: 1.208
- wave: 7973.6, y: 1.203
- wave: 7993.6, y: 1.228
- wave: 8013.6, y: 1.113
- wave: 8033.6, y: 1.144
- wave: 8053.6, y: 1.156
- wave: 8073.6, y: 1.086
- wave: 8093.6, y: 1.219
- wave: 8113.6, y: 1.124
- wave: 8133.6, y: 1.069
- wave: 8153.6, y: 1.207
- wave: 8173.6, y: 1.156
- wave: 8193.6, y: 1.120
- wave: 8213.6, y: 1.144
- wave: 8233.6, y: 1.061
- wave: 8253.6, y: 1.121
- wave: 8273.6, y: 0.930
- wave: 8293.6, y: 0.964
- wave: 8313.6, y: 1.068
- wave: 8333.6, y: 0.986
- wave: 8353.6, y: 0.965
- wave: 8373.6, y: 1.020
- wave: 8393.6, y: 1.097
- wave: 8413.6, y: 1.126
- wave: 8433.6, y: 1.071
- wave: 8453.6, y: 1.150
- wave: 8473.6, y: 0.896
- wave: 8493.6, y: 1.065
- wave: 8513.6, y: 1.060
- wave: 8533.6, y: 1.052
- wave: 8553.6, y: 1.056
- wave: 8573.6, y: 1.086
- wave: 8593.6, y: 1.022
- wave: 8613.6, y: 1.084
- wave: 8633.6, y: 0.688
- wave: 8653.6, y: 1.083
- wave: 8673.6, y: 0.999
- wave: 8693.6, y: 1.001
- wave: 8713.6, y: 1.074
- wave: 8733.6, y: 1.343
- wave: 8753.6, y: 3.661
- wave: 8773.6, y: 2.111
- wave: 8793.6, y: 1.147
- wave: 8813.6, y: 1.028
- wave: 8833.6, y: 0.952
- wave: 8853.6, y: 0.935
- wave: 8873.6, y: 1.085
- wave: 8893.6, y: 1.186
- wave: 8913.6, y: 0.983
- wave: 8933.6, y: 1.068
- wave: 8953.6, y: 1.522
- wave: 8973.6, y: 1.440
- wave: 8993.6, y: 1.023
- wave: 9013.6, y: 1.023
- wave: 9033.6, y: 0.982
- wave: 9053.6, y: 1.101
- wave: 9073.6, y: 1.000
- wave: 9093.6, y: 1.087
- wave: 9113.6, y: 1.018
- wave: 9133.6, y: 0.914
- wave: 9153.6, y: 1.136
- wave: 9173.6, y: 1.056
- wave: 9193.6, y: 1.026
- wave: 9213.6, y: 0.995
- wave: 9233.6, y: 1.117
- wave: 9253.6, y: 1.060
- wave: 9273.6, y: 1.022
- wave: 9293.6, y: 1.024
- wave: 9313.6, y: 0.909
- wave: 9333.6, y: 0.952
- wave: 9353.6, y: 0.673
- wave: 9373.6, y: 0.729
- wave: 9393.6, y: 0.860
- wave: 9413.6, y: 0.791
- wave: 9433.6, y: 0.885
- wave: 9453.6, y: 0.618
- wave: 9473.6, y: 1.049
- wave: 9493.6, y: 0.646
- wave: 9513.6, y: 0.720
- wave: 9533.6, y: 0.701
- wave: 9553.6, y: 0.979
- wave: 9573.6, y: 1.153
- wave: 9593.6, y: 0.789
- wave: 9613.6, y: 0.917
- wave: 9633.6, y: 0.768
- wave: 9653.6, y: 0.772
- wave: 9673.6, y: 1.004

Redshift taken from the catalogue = 0.33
